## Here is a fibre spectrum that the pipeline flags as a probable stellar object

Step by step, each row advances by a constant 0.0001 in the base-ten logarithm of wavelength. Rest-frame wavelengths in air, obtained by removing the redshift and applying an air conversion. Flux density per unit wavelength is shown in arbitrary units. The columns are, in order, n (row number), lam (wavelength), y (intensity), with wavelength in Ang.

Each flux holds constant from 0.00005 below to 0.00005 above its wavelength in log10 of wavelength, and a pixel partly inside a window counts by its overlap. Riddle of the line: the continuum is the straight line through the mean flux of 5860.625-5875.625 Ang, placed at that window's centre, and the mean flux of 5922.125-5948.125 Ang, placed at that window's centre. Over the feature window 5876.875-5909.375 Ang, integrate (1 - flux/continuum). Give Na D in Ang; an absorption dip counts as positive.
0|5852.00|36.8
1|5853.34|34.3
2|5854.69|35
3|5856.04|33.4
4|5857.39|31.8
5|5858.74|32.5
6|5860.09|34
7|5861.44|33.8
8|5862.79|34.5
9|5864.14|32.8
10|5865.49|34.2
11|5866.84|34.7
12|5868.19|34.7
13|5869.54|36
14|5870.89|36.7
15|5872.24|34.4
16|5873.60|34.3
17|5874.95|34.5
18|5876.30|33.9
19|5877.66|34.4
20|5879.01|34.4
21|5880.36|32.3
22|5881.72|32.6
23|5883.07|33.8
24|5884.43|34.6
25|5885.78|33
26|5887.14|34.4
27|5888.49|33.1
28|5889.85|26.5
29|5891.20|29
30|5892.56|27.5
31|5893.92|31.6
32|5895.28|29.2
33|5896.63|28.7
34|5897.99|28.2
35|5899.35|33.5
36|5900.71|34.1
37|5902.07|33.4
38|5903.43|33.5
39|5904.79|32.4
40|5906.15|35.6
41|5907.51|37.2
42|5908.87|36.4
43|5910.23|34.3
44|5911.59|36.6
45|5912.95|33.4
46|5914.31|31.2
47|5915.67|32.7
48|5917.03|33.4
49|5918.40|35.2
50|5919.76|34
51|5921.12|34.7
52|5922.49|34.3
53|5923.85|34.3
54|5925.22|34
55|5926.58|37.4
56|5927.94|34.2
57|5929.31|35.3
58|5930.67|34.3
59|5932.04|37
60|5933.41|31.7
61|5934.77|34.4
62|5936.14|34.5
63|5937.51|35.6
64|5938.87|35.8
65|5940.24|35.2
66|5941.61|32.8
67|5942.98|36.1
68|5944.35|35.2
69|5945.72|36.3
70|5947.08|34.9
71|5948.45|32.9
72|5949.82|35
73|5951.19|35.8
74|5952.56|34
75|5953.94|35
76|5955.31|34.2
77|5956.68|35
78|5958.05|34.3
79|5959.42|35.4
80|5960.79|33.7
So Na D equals 2.1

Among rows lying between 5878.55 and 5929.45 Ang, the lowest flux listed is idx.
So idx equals 26.5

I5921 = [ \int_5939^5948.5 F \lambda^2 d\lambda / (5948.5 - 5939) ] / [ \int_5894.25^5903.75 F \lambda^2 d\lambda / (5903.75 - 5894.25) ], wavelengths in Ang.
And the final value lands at 1.13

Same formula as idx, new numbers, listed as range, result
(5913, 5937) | 31.2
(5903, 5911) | 32.4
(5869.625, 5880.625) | 32.3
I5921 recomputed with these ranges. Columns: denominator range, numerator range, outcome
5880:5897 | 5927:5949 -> 1.13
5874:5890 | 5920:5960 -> 1.06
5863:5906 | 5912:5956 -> 1.07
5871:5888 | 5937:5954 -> 1.05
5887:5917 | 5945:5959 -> 1.09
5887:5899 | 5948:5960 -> 1.19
